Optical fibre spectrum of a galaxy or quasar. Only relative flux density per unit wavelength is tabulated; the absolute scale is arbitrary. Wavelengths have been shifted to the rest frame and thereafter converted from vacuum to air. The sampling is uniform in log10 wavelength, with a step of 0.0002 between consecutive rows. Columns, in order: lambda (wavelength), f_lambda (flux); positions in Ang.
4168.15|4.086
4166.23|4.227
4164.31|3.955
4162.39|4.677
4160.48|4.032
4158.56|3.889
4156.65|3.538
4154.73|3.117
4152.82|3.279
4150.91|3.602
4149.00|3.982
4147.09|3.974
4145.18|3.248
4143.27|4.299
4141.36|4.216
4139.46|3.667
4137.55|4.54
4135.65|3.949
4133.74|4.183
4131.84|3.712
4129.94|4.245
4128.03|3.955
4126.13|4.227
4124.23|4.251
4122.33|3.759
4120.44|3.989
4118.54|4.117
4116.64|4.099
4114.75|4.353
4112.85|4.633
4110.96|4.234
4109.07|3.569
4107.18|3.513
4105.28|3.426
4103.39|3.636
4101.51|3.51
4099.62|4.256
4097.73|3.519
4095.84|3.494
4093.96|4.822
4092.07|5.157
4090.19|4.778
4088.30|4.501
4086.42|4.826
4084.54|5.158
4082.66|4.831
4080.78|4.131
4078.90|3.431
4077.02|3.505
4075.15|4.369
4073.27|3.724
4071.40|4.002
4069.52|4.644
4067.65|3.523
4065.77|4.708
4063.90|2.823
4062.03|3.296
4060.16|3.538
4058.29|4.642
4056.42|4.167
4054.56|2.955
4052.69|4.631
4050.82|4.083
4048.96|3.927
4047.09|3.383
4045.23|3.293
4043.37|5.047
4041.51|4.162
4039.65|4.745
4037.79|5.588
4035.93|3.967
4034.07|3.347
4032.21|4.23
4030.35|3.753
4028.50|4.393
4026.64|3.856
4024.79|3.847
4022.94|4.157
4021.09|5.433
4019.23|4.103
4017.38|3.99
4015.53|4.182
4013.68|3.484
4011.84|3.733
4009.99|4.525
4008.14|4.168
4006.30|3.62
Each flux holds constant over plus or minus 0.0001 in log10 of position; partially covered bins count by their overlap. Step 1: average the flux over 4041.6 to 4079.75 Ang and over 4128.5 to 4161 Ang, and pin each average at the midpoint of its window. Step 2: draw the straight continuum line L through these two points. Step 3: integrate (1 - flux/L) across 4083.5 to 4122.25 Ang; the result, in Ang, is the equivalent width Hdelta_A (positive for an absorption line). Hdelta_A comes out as -3.0 Ang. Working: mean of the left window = 3.89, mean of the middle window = 4.17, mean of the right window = 3.85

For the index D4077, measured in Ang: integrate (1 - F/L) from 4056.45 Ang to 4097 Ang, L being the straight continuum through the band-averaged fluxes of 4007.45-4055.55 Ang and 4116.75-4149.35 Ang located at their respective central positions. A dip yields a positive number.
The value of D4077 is -1.1 Ang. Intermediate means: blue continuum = 4.11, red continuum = 4.02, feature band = 4.18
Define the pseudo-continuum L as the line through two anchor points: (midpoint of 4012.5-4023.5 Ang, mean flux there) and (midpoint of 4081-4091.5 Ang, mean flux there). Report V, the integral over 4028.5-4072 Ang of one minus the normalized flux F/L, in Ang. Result 4.38 Ang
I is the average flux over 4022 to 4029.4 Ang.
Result 4.07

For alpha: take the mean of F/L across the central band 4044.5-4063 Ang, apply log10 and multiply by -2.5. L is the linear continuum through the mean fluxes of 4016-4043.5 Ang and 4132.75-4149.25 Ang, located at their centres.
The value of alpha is 0.12 mag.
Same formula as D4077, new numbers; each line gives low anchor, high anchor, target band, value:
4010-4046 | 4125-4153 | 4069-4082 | 0.38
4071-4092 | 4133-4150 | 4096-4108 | 1.68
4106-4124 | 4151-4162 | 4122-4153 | -1.22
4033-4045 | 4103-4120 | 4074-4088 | -0.59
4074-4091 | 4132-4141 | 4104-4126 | 0.99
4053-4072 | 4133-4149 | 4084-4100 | -2.39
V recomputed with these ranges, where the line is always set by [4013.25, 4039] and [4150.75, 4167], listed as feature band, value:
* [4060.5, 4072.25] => 0.7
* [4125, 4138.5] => -0.8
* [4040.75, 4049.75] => 0.4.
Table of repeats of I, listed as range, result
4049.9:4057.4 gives 3.96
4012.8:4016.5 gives 3.84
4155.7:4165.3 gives 4.02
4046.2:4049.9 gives 3.66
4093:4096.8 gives 4.16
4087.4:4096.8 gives 4.55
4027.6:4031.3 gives 4.07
